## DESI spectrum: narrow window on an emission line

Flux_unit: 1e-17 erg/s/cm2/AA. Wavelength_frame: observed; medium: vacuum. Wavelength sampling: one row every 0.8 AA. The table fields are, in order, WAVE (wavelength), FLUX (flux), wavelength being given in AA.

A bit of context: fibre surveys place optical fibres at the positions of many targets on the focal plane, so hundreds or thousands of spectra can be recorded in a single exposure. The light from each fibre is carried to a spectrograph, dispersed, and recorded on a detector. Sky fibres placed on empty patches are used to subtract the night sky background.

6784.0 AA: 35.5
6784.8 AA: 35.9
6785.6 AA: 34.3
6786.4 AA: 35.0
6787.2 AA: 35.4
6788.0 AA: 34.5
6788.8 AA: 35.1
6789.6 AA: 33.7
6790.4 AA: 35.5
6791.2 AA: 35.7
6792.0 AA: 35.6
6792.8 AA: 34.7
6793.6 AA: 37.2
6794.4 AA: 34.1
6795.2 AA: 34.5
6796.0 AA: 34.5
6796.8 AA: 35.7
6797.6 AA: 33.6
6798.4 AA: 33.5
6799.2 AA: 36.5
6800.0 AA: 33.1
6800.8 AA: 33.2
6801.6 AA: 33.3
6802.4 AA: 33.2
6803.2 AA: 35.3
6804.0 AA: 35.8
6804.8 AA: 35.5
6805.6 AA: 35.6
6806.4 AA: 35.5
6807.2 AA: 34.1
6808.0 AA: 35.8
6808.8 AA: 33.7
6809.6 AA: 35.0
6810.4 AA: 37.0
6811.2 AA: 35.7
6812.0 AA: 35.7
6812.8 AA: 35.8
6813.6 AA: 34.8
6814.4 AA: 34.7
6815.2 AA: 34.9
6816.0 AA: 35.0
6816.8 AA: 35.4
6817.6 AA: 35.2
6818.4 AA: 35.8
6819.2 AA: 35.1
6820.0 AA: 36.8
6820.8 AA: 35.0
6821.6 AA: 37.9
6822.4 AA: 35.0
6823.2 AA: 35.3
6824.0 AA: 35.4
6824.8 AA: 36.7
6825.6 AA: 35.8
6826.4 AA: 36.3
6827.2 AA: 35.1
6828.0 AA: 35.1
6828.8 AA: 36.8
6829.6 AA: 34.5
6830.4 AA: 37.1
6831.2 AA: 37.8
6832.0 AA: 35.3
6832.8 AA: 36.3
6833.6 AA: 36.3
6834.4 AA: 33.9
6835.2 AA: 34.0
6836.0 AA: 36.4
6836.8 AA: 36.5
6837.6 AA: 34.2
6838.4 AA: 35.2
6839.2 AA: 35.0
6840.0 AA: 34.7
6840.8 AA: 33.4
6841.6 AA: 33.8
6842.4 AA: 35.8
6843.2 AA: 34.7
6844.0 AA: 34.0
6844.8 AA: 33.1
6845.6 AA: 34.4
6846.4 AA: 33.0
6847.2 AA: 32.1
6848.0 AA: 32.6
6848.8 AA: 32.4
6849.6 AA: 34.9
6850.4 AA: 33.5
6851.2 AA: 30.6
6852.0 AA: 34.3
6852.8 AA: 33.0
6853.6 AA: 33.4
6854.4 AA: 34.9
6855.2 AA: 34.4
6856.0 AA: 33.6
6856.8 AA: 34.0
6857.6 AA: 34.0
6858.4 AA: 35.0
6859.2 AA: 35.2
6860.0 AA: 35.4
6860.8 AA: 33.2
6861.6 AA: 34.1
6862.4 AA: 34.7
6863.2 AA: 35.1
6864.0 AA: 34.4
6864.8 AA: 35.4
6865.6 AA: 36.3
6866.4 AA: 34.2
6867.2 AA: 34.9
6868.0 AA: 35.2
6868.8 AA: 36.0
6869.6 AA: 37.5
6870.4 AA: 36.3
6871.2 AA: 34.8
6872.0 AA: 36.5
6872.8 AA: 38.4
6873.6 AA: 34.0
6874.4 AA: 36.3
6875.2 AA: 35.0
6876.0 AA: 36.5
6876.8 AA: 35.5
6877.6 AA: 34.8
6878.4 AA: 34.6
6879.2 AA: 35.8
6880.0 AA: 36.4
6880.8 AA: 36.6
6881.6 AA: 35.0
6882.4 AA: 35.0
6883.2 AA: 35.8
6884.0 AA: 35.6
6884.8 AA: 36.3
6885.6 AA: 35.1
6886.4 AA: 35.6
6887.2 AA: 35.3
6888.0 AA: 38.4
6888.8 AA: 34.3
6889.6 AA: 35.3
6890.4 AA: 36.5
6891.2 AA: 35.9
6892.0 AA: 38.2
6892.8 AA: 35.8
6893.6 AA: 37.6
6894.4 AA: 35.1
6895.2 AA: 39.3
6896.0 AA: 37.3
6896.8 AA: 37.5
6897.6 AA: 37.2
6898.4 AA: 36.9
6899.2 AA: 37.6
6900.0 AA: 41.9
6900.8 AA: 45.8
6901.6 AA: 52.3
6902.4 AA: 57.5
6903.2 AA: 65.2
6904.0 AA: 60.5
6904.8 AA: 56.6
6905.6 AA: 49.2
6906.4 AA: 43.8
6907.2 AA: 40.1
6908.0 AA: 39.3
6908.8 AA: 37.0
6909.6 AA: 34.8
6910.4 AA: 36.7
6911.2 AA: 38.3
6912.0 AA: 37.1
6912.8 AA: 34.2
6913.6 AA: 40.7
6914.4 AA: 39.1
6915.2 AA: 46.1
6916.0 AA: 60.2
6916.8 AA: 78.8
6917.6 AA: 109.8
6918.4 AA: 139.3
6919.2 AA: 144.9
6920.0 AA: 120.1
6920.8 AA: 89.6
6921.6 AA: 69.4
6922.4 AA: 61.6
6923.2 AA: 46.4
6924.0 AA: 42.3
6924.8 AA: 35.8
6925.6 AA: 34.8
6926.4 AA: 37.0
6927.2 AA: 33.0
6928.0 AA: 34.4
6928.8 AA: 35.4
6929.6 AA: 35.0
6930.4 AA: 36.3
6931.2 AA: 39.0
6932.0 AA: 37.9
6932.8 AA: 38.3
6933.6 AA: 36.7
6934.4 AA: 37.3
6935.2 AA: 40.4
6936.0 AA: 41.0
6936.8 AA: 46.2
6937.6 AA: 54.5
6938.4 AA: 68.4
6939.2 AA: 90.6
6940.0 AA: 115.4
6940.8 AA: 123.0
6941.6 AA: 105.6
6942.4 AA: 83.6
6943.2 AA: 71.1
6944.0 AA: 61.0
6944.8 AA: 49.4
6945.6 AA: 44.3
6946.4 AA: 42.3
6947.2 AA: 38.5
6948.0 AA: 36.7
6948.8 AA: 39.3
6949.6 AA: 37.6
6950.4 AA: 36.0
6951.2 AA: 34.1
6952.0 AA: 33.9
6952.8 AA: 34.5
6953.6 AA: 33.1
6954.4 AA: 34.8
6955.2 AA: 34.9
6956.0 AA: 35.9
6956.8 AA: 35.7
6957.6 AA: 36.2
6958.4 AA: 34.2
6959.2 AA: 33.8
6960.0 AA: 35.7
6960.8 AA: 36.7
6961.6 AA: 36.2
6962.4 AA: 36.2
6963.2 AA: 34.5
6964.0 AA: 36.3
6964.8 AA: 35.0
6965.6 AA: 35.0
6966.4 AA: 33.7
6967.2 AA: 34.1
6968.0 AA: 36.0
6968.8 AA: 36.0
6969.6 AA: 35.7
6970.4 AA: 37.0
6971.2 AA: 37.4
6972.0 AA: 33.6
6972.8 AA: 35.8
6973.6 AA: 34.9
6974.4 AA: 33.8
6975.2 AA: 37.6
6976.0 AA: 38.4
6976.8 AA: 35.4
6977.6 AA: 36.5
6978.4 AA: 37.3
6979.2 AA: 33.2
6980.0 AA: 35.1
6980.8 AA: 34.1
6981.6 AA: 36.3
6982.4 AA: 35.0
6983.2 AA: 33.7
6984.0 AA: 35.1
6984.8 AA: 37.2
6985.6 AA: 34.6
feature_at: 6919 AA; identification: H-alpha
